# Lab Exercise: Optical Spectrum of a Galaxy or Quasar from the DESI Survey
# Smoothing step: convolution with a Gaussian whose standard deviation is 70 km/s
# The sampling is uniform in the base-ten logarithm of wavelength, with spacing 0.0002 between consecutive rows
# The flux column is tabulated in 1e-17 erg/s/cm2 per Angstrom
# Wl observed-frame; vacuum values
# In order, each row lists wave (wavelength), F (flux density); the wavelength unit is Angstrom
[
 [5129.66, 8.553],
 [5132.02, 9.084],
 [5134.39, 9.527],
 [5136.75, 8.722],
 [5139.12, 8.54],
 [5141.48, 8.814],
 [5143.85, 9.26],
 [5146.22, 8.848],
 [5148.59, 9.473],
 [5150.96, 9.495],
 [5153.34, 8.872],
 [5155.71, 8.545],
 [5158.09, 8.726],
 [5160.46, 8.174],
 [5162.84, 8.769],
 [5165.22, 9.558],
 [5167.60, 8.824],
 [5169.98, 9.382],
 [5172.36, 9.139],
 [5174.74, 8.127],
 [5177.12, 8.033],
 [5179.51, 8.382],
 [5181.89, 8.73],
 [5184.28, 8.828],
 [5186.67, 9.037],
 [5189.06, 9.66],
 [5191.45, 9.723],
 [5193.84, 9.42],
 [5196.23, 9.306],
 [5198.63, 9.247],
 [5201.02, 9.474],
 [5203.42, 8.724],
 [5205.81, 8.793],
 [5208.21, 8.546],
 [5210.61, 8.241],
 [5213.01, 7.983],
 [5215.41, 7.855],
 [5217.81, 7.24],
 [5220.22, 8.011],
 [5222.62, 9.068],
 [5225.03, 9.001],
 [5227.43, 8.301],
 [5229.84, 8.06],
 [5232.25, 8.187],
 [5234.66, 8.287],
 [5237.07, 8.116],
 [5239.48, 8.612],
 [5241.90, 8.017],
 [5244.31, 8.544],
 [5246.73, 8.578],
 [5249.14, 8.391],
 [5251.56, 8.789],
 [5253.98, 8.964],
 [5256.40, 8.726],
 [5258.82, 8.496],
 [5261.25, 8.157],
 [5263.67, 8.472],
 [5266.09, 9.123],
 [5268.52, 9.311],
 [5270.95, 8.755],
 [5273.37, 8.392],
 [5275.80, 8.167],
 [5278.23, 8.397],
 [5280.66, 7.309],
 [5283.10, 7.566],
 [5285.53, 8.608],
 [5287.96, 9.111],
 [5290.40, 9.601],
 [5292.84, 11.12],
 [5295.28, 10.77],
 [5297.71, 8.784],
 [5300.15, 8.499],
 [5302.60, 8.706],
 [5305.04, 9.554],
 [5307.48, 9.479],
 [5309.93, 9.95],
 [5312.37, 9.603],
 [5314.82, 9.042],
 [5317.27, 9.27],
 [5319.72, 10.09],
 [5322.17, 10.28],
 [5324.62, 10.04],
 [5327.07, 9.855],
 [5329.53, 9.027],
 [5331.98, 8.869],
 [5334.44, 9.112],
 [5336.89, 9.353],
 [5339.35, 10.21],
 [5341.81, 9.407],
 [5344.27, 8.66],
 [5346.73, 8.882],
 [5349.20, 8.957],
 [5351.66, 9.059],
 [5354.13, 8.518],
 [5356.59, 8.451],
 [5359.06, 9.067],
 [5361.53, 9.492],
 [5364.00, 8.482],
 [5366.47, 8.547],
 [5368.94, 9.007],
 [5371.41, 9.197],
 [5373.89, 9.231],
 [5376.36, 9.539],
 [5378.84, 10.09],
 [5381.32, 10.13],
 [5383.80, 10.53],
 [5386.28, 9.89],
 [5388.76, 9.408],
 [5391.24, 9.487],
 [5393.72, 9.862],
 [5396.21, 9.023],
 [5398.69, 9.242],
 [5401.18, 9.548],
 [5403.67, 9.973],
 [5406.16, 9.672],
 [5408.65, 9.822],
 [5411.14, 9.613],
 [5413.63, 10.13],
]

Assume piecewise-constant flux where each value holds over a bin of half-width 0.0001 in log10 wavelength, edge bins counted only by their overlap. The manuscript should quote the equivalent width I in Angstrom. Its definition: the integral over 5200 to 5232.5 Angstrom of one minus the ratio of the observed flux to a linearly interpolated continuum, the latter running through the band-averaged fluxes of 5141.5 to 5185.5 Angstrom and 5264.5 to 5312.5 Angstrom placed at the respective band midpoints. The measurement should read 1.9 Angstrom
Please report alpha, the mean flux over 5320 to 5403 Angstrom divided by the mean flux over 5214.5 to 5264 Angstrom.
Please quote 1.12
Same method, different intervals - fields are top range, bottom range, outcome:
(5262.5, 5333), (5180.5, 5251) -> 1.06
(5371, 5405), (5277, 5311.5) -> 1.06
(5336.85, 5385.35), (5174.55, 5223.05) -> 1.06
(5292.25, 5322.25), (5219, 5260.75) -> 1.13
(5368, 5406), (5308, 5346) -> 1.01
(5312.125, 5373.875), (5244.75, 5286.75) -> 1.09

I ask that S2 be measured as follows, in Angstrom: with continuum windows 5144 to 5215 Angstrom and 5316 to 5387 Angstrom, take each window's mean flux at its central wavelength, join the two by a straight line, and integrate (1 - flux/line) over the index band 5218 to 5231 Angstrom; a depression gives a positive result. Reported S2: 0.9 Angstrom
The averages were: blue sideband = 8.89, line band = 8.39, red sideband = 9.35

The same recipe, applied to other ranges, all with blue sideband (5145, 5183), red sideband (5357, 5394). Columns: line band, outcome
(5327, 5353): 0.40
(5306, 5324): -0.83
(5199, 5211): 0.15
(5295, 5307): 0.07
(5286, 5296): -0.89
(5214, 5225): 1.02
